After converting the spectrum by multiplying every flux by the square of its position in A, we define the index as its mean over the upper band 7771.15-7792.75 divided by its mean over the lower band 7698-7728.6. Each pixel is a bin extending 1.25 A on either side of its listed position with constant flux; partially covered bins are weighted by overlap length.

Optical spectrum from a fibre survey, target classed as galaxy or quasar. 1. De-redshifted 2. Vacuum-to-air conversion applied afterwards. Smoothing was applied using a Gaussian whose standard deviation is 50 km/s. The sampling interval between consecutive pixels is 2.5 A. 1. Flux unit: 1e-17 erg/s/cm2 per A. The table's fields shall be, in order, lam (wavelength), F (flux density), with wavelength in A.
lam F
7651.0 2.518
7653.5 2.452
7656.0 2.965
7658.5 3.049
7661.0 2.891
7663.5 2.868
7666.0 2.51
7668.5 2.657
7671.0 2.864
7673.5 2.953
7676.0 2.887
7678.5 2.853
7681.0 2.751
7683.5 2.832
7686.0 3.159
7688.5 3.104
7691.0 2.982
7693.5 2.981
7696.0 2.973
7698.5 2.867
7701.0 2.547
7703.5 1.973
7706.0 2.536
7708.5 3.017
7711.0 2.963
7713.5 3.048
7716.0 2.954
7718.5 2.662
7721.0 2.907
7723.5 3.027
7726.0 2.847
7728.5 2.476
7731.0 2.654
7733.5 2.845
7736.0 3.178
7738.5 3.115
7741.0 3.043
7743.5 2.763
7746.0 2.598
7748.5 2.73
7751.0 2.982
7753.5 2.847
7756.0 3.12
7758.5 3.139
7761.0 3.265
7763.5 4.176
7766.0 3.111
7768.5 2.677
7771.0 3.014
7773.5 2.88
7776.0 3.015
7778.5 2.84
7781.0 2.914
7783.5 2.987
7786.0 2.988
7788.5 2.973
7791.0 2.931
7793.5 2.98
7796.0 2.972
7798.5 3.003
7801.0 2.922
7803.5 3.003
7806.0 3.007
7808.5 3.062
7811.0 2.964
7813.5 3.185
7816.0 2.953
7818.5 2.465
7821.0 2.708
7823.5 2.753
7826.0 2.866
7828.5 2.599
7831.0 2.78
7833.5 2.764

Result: 1.1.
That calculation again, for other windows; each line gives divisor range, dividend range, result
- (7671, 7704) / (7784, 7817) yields 1.08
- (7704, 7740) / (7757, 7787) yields 1.09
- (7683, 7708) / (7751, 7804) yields 1.11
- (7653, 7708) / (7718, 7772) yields 1.07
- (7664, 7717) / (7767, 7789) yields 1.06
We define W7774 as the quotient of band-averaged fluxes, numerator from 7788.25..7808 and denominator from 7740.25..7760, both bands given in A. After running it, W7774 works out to 1.0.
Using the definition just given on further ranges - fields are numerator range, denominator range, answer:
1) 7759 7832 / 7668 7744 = 1.04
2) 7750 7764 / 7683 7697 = 1.06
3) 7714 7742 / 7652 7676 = 1.03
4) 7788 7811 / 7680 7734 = 1.06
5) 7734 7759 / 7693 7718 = 1.06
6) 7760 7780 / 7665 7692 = 1.09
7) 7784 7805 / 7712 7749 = 1.04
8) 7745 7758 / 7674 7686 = 1.00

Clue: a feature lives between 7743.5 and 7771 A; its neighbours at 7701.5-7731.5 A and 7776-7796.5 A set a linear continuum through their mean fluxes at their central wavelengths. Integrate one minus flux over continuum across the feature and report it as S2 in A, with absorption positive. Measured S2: -1.71 A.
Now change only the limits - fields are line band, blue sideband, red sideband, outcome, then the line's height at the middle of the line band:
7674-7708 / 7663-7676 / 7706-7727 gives 0.3 A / 2.84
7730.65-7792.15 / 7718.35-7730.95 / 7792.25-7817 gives -2.4 A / 2.88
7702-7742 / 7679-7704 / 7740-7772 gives 1.5 A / 2.93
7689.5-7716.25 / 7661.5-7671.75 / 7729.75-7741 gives 0.5 A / 2.85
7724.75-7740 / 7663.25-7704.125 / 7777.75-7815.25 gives 0.2 A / 2.89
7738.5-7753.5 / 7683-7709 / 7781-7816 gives 0.3 A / 2.9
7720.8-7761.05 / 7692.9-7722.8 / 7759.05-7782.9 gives 0.6 A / 2.95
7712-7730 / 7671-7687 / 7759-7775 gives 1.1 A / 3.03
